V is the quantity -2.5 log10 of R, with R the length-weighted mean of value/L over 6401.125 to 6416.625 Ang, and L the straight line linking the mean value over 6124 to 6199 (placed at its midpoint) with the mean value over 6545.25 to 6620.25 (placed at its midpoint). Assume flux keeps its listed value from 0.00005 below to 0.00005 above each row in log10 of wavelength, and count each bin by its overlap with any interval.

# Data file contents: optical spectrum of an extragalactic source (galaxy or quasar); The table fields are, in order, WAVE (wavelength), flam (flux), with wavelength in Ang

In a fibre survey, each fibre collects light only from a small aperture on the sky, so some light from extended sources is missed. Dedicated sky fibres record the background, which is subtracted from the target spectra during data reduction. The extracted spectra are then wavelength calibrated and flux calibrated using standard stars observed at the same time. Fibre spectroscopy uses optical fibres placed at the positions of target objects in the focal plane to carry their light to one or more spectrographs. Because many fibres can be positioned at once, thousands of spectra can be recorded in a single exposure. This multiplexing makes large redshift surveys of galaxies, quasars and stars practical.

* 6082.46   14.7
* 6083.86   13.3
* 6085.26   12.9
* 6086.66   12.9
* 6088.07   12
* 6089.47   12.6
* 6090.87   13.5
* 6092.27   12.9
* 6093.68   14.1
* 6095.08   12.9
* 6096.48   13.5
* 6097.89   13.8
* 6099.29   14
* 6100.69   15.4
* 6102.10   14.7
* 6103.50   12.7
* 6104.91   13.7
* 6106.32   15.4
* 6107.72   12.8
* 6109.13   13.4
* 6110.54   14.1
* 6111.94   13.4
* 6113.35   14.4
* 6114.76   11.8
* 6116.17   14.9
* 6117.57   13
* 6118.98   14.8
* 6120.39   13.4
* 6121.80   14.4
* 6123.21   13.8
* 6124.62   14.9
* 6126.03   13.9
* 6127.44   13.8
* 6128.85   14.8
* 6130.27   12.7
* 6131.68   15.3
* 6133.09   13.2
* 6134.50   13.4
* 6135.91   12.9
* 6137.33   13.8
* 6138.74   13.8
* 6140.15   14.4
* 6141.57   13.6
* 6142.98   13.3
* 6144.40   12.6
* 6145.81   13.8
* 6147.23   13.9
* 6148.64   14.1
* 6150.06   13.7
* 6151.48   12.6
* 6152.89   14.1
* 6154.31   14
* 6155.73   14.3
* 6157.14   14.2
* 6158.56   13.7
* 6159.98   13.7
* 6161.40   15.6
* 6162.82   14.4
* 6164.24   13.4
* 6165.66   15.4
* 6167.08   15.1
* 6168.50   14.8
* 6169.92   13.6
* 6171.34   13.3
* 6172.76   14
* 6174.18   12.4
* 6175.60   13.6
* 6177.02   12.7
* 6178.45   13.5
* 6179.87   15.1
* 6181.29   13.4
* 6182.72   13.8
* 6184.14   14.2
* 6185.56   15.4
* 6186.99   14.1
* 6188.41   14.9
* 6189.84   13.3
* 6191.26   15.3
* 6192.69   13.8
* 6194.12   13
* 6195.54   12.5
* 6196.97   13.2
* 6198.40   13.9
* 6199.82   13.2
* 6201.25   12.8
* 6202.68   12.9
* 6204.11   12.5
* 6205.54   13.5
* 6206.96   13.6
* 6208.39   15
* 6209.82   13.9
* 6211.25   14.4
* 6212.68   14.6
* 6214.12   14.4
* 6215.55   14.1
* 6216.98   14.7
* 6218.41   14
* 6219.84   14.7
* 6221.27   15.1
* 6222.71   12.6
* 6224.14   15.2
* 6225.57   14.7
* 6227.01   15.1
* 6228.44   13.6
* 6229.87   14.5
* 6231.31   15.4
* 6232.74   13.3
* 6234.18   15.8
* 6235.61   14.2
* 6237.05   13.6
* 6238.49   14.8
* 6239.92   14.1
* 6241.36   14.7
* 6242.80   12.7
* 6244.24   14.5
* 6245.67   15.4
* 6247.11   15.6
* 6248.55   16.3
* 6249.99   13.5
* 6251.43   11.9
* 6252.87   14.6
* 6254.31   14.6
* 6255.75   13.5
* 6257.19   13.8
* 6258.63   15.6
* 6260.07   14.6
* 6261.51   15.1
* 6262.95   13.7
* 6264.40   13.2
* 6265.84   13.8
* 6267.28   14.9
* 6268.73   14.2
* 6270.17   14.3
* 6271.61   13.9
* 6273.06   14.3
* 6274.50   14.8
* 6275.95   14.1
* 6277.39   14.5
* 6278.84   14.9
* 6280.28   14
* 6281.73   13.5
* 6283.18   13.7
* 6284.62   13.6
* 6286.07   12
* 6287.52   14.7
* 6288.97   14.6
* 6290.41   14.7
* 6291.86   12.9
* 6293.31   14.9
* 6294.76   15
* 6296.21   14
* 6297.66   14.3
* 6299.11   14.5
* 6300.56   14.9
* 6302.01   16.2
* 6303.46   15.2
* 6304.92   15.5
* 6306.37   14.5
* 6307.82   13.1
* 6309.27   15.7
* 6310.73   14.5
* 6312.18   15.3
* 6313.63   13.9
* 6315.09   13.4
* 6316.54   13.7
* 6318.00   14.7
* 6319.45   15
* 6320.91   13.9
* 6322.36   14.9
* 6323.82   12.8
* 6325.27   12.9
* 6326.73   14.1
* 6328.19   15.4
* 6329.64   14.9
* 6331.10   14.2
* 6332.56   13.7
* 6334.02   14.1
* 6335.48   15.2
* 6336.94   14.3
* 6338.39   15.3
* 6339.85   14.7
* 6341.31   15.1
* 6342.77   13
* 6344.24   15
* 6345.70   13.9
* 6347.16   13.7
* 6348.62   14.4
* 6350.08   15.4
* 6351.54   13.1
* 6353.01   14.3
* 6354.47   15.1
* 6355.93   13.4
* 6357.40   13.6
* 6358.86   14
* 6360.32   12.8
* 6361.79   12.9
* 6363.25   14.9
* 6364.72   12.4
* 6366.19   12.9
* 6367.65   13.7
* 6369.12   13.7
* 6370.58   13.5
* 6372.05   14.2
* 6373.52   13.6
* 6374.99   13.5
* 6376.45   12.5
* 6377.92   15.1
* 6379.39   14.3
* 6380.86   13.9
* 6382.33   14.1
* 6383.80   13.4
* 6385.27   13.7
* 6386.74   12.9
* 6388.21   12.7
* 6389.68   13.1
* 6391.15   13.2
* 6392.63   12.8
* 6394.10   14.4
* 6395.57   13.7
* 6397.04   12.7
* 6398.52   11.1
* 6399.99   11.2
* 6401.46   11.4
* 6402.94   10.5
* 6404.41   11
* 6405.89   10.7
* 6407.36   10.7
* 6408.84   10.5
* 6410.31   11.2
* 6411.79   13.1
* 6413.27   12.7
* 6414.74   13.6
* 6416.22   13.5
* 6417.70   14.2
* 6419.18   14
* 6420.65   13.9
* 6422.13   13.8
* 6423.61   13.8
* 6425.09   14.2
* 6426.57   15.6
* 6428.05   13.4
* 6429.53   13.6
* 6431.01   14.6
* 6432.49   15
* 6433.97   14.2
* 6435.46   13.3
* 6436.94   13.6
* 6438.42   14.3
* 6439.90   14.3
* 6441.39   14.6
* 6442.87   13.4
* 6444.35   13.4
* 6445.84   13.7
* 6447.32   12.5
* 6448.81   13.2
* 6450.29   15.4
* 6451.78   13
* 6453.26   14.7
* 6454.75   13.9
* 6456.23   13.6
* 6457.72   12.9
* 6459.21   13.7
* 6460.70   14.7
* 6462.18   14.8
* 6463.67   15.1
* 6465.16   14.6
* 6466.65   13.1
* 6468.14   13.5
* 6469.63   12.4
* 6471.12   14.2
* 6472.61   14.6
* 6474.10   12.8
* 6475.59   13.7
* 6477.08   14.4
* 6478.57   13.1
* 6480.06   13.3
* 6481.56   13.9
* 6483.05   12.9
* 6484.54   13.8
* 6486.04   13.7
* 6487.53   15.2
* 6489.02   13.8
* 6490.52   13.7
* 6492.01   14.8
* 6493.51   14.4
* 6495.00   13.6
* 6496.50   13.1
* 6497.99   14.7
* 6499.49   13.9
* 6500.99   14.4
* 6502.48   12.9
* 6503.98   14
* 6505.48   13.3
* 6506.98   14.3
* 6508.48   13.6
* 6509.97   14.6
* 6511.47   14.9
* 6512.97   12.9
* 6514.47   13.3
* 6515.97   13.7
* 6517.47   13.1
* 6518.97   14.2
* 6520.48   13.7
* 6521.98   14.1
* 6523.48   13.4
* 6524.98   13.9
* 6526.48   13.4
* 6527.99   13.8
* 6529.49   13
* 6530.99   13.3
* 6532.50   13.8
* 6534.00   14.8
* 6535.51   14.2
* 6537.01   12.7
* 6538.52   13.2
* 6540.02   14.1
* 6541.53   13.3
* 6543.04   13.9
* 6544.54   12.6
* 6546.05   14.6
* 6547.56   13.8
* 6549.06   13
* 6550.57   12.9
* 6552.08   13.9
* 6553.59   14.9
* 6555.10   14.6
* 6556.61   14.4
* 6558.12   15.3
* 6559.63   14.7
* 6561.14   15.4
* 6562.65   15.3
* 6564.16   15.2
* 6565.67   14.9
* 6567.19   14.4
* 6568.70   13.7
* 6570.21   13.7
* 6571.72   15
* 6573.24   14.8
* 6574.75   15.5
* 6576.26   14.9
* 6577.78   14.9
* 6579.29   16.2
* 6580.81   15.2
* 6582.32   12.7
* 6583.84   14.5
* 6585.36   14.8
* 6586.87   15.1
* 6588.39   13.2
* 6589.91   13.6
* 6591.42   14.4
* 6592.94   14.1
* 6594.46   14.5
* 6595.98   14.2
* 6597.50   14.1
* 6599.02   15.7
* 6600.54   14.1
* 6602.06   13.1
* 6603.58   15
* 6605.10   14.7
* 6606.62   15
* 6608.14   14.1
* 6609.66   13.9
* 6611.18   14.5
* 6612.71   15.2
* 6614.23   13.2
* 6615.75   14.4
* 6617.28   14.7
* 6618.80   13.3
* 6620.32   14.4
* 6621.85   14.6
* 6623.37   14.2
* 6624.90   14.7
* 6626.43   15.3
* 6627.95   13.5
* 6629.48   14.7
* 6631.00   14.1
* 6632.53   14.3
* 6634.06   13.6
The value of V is 0.21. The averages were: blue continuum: 13.9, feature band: 11.7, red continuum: 14.4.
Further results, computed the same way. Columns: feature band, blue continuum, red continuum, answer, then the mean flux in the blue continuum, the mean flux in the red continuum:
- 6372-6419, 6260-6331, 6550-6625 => 0.127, 14.3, 14.5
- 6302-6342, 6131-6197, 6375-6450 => -0.079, 13.9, 13.2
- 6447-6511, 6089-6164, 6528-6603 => 0.023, 13.8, 14.2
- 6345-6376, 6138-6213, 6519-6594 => 0.020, 13.8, 14.2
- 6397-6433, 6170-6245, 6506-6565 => 0.095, 14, 13.9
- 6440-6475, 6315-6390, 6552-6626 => 0.029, 14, 14.5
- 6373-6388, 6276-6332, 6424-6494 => 0.036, 14.3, 13.9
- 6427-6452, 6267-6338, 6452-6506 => 0.006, 14.3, 13.9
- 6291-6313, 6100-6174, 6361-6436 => -0.096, 13.9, 13.2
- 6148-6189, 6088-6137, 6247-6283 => -0.008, 13.7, 14.3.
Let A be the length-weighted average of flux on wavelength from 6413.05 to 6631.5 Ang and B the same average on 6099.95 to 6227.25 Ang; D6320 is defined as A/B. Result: 1.0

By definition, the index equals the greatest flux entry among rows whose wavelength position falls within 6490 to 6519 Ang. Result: 14.9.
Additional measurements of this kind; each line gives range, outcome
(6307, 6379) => 15.7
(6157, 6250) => 16.3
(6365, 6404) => 15.1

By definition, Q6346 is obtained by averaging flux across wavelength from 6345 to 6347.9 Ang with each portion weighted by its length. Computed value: 13.8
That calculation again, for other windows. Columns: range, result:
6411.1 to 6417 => 13.2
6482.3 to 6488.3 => 13.9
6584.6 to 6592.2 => 14.2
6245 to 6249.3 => 15.7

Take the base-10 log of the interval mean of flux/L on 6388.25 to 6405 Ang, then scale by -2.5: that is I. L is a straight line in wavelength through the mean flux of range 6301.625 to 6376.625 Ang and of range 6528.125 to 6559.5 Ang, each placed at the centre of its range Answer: 0.14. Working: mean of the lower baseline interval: 14.1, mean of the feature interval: 12.3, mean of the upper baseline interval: 13.8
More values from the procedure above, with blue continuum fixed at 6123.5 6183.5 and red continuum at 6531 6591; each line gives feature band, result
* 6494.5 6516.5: 0.032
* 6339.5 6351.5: -0.019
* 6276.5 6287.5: 0.015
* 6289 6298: -0.024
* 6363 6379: 0.038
